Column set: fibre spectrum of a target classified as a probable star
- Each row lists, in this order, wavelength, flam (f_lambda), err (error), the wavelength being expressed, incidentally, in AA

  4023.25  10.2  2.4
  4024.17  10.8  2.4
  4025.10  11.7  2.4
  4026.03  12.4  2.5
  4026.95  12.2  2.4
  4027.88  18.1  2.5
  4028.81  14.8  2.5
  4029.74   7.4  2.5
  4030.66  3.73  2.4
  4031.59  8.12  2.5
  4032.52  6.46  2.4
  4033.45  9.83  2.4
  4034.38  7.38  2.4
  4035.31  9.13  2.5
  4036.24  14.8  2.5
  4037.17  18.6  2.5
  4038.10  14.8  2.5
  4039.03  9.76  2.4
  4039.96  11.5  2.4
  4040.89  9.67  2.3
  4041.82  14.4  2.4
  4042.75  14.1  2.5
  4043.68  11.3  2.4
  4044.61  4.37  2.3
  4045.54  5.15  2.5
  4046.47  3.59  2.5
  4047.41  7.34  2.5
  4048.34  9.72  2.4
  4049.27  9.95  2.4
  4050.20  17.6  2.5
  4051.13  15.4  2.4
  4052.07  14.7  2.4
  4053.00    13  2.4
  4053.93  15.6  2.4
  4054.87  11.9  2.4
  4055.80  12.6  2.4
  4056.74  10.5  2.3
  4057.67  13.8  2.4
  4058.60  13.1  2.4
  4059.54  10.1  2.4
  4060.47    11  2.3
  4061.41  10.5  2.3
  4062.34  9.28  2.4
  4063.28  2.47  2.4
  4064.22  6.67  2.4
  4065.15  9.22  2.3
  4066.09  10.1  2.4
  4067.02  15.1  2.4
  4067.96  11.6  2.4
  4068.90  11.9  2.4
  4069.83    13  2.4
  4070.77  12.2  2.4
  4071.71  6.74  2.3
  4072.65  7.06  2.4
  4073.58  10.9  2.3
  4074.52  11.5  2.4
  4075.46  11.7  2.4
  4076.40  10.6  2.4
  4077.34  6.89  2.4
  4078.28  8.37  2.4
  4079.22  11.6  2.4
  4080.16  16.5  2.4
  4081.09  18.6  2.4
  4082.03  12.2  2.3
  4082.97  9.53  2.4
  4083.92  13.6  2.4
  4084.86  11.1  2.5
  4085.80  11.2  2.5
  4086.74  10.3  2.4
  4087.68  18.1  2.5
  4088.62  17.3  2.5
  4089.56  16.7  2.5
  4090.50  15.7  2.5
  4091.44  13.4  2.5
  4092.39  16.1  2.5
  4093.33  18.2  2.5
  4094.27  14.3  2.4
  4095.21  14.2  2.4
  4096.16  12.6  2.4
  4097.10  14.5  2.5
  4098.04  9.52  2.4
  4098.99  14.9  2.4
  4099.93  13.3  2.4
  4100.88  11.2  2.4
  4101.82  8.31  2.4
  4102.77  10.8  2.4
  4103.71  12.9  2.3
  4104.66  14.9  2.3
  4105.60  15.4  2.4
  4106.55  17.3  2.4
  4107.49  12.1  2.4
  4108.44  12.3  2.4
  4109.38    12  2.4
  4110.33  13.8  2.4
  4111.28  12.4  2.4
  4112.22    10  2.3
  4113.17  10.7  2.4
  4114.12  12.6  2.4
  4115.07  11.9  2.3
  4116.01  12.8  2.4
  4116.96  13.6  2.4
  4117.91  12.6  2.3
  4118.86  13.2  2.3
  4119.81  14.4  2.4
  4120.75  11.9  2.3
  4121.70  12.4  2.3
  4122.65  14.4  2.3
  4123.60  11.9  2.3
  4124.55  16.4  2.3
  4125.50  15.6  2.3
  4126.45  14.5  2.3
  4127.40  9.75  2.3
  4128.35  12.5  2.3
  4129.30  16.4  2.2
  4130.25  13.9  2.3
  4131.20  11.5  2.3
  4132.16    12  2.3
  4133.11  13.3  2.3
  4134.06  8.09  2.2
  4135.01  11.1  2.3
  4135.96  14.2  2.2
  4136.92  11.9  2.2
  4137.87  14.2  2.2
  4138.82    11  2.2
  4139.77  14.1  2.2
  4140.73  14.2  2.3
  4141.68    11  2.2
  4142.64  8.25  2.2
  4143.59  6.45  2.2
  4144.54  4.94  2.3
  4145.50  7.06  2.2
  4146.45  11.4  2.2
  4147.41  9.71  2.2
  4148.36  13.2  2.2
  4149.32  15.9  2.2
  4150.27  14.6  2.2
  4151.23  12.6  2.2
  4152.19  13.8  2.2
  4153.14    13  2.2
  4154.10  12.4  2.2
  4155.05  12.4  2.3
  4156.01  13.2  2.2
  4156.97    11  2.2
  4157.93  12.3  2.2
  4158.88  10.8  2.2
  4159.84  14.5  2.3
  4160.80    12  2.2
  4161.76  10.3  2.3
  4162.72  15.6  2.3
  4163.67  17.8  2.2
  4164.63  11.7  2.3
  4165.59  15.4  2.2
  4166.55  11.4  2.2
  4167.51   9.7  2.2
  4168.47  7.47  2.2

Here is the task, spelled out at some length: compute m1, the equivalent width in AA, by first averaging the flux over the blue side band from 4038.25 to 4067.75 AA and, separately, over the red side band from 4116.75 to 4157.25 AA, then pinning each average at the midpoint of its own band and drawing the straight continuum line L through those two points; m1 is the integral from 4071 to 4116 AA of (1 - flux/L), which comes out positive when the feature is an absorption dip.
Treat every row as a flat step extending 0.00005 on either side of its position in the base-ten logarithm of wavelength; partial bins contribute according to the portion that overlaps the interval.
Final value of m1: -4.4 AA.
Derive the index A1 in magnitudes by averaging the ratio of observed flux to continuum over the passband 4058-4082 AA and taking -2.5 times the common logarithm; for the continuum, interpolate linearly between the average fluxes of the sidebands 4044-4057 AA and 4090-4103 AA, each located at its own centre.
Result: 0.12 mag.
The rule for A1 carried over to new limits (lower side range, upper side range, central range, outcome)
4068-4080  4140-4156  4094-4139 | -0.17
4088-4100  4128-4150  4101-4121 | 0.07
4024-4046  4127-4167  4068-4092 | -0.08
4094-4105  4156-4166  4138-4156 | 0.13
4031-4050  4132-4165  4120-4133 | -0.15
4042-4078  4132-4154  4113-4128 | -0.16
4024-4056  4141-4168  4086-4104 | -0.19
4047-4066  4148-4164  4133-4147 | 0.20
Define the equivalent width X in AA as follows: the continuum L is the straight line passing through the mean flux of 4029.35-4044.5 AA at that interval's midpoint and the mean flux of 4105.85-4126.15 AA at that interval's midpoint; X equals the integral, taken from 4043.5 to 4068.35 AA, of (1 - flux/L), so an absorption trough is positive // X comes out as 1.3 AA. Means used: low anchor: 10.6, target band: 10.6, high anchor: 13.1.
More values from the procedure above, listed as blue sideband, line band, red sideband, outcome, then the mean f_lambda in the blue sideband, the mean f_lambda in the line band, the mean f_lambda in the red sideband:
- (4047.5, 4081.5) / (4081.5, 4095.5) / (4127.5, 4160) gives -3.16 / 11.4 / 14.1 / 11.9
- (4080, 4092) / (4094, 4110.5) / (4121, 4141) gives 0.87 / 14.1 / 13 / 13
